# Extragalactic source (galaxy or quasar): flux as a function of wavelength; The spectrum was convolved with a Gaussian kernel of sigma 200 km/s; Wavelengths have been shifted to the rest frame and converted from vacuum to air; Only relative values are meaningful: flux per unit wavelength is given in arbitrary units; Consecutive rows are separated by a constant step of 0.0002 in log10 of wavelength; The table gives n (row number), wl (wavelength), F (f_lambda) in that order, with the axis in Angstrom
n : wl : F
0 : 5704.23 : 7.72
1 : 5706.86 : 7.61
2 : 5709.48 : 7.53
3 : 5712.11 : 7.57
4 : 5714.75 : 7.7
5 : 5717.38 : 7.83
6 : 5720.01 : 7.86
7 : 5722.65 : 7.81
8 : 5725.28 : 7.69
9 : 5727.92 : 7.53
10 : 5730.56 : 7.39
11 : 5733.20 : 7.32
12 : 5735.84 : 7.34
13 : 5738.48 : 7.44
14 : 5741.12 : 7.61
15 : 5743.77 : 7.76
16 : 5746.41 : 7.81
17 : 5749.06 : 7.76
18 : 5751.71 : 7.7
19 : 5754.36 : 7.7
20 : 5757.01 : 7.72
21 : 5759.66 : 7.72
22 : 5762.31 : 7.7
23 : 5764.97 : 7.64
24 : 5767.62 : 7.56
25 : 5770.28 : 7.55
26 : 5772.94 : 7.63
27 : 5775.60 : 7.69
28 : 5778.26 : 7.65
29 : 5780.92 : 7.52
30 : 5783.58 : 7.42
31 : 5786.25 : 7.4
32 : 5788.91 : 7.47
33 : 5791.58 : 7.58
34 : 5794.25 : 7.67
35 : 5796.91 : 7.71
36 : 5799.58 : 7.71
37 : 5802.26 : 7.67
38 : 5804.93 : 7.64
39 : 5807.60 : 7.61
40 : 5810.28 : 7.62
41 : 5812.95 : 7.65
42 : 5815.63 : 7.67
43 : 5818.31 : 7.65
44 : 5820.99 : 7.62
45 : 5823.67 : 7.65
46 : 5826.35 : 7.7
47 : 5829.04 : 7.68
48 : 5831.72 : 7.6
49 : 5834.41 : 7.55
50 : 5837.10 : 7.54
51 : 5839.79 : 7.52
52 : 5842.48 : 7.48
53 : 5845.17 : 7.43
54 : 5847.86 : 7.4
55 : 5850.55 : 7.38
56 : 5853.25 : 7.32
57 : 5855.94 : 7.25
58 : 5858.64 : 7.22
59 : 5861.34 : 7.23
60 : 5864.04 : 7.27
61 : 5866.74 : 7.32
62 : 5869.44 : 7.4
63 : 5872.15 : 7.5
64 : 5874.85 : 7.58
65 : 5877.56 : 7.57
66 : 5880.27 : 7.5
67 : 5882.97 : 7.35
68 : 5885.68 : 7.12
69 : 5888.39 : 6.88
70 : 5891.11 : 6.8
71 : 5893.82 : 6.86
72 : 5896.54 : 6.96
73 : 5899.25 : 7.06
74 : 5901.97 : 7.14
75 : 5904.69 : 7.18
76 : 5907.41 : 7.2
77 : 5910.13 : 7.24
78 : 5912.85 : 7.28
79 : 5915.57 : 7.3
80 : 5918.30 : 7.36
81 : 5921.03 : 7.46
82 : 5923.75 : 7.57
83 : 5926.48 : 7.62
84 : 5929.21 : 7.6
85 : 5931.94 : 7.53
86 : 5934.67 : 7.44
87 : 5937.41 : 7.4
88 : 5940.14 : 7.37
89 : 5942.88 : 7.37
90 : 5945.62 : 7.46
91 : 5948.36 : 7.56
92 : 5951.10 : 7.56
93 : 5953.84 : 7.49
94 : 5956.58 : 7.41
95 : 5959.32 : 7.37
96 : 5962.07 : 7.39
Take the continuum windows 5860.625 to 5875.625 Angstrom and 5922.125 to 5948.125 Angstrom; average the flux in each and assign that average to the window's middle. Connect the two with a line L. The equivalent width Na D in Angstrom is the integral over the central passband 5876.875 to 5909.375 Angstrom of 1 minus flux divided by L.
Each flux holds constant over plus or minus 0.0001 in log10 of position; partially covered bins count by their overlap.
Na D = 1.29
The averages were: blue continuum 7.38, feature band 7.13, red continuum 7.49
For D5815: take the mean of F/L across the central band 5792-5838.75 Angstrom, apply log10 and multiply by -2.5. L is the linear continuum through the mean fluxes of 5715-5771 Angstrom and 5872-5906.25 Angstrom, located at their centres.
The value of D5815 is -0.03 mag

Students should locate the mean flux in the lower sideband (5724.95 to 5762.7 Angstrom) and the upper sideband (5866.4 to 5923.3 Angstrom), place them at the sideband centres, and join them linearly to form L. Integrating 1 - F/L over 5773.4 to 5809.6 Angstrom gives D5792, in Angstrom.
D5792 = -0.5 Angstrom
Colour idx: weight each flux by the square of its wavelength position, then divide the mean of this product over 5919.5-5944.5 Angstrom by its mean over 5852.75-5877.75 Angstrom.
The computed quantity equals 1.04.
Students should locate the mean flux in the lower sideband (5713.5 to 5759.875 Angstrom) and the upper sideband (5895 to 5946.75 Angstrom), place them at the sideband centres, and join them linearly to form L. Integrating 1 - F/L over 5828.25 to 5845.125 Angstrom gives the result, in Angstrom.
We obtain -0.1 Angstrom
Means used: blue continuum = 7.65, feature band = 7.55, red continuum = 7.34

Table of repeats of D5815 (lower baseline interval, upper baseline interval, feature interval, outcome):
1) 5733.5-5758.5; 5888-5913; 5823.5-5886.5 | -0.03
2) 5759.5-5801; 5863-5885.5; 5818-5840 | -0.02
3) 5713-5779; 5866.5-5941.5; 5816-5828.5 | -0.03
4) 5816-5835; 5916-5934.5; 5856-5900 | 0.05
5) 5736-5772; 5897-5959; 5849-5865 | 0.03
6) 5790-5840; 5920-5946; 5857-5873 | 0.04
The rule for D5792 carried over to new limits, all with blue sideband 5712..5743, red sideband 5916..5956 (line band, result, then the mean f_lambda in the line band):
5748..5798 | -0.3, 7.62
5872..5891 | 0.5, 7.31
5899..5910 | 0.5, 7.16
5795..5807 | -0.2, 7.68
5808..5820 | -0.2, 7.64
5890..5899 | 0.7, 6.9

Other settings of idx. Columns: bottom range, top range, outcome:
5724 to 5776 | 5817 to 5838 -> 1.03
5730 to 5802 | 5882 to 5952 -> 1.01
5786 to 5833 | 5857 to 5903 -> 0.97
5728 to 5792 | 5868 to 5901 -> 0.99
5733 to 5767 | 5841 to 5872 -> 1.00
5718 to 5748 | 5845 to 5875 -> 1.01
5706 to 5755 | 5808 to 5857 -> 1.02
